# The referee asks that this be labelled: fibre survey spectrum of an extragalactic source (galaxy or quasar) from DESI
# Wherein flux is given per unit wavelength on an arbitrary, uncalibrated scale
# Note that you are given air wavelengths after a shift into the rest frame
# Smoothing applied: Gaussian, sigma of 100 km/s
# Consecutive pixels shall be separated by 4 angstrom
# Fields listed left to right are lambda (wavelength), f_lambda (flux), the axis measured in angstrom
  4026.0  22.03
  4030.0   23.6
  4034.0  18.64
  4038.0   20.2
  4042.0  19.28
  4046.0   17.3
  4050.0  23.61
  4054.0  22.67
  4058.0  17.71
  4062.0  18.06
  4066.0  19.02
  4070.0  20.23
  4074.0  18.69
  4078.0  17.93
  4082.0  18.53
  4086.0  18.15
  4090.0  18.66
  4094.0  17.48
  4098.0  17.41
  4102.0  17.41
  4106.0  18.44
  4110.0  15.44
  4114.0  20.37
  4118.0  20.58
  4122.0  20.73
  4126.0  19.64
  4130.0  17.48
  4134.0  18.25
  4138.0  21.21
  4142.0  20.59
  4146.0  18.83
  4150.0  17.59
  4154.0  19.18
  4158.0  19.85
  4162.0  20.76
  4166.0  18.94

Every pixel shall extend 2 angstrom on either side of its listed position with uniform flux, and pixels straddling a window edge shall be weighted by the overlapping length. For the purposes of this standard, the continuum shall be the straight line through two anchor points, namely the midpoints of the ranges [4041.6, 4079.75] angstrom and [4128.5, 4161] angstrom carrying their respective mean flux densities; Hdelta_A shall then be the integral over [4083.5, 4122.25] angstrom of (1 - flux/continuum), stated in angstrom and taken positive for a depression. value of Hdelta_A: 1.9 angstrom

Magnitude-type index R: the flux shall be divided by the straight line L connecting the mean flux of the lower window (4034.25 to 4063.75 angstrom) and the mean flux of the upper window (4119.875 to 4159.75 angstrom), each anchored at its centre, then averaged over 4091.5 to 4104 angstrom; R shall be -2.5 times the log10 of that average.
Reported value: 0.12 mag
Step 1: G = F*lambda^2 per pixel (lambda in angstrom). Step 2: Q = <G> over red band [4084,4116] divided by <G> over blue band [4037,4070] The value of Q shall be 0.9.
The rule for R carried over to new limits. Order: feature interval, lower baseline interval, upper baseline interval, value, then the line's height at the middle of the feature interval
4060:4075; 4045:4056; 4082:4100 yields 0.06 mag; 20.1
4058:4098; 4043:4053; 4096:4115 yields 0.04 mag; 19.1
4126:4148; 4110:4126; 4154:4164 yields 0.03 mag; 19.9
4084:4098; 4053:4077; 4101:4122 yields 0.05 mag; 18.9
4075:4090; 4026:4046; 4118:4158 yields 0.09 mag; 19.9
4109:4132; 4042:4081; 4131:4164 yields 0.01 mag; 19.5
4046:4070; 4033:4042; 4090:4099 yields -0.06 mag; 18.8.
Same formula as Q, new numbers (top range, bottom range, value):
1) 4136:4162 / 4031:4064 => 1.04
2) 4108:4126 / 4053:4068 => 1.04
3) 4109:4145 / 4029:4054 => 0.99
